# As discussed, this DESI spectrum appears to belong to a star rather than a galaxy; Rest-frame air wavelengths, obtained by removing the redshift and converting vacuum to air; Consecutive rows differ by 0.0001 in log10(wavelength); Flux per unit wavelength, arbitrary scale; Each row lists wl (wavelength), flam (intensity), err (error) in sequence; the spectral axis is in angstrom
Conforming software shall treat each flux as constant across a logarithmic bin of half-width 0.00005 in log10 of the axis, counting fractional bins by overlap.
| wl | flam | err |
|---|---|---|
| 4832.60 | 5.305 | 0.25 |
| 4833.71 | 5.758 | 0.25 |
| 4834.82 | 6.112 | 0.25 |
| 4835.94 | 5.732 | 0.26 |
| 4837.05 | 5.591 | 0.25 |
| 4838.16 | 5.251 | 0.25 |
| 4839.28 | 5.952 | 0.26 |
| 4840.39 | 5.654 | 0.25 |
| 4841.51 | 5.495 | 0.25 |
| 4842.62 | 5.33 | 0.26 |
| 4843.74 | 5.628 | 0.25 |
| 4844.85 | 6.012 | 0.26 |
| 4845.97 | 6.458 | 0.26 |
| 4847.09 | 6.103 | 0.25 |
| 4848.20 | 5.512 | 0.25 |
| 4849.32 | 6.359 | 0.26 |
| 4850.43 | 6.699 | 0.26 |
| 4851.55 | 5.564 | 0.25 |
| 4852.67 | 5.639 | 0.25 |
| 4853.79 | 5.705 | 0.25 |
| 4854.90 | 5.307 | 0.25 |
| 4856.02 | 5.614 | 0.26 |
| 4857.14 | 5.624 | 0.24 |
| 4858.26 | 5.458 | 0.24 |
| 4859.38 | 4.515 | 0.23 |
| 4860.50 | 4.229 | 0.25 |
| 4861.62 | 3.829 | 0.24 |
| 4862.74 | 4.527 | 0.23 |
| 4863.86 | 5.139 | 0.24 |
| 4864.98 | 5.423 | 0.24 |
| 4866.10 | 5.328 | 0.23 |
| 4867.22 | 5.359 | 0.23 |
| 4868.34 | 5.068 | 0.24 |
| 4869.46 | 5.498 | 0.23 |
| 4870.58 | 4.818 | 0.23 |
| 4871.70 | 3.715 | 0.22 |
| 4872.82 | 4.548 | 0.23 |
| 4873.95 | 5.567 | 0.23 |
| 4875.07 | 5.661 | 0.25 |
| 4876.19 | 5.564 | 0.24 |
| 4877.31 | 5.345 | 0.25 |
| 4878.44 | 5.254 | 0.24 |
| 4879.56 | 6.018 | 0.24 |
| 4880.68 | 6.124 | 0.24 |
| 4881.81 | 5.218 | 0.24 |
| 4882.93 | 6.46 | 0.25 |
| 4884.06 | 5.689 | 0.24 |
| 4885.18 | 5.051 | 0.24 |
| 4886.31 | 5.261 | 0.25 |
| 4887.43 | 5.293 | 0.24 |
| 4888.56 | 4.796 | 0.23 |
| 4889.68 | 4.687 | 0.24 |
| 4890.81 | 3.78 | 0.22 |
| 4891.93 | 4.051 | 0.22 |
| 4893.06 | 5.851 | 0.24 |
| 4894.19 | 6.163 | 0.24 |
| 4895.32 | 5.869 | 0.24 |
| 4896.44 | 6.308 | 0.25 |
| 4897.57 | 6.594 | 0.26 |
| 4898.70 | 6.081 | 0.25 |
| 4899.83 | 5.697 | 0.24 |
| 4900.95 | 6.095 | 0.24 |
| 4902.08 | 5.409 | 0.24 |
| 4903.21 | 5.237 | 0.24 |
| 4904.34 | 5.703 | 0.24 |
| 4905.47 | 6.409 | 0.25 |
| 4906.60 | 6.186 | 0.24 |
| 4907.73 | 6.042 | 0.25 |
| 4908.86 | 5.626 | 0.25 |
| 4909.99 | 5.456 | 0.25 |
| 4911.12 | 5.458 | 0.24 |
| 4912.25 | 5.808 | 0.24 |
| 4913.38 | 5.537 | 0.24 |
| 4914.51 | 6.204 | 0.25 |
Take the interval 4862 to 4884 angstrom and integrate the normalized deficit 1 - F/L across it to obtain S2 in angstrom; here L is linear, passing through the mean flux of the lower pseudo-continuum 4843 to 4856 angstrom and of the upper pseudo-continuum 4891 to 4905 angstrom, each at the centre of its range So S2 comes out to 1.9 angstrom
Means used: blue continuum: 5.89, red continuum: 5.71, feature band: 5.29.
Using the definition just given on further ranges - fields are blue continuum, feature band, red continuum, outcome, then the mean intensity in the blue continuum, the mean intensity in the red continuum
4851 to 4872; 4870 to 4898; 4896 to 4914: 0.73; 5.09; 5.85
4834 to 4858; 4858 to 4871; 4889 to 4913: 1.83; 5.77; 5.64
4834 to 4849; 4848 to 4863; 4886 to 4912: 1.00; 5.76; 5.58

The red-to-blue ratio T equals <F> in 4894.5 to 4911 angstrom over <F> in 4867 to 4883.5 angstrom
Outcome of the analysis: 1.10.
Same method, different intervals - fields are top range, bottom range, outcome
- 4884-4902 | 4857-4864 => 1.16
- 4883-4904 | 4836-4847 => 0.95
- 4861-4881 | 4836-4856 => 0.89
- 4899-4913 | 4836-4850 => 1.00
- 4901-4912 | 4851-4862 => 1.11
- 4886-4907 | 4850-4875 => 1.08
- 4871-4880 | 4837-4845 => 0.93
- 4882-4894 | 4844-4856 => 0.87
